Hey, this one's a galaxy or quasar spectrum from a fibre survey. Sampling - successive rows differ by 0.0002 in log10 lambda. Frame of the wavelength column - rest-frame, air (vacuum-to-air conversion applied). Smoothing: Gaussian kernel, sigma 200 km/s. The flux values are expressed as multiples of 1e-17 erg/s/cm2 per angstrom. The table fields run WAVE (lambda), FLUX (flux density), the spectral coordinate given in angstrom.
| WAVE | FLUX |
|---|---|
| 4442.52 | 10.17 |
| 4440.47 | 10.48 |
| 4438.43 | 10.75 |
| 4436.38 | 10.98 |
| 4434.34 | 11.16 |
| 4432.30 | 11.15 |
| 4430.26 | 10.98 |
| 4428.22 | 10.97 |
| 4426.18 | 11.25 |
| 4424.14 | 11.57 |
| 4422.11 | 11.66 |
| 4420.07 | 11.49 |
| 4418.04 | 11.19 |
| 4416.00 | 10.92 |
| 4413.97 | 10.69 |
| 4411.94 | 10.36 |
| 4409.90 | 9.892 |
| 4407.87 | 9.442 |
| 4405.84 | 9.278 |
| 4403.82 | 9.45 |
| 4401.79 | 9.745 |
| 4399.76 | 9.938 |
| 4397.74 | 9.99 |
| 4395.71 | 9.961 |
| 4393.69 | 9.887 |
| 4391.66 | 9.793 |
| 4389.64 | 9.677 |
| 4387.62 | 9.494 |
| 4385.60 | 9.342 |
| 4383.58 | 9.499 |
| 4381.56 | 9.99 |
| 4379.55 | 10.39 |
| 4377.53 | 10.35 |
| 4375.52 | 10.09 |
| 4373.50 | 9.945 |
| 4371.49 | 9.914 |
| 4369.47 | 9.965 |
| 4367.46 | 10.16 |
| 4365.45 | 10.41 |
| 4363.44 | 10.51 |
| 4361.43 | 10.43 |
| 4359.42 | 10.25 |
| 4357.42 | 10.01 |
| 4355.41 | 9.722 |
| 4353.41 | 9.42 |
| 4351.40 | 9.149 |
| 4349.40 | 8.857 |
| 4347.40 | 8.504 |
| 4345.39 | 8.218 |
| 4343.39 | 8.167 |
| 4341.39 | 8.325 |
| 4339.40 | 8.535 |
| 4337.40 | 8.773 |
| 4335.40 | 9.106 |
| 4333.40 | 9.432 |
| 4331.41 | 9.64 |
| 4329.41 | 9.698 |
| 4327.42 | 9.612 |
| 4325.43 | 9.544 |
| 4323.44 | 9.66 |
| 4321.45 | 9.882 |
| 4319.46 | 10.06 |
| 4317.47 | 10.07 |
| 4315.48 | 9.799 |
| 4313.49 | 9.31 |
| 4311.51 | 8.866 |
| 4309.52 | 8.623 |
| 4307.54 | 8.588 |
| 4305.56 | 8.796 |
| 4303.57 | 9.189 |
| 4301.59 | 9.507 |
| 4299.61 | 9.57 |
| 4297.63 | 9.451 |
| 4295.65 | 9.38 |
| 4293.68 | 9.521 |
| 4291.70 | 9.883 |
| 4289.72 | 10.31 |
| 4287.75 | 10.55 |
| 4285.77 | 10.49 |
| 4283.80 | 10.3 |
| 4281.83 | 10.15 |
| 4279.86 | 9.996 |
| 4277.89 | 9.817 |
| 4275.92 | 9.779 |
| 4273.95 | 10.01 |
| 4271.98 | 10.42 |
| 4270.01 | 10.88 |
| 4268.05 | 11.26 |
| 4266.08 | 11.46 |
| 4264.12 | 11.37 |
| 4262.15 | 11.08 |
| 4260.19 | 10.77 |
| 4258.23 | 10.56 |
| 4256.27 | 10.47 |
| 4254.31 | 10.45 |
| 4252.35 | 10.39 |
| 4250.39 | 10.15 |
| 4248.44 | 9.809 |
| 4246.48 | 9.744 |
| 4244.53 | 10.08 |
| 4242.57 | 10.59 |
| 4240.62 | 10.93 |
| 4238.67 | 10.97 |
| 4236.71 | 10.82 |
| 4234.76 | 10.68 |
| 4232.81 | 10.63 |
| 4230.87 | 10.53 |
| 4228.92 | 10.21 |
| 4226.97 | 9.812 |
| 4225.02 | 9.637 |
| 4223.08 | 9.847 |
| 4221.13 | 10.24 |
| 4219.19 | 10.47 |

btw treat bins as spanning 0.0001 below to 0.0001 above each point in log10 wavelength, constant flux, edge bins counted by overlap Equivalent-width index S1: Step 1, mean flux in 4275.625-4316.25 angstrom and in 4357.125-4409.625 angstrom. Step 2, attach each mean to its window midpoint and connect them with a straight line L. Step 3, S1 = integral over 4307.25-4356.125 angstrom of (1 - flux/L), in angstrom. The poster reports 2.7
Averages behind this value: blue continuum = 9.61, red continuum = 9.92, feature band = 9.19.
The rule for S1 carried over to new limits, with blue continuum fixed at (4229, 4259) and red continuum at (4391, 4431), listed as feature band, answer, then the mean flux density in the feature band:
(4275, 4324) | 3.7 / 9.66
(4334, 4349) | 2.7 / 8.55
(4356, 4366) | 0.1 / 10.3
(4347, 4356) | 1.1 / 9.15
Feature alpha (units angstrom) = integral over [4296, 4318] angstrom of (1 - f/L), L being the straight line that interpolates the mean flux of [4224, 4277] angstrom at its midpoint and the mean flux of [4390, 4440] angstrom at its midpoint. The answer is 2.6 angstrom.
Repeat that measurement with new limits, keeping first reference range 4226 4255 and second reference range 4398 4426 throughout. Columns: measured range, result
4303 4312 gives 1.40 angstrom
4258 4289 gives -0.46 angstrom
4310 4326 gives 1.22 angstrom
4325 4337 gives 1.10 angstrom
